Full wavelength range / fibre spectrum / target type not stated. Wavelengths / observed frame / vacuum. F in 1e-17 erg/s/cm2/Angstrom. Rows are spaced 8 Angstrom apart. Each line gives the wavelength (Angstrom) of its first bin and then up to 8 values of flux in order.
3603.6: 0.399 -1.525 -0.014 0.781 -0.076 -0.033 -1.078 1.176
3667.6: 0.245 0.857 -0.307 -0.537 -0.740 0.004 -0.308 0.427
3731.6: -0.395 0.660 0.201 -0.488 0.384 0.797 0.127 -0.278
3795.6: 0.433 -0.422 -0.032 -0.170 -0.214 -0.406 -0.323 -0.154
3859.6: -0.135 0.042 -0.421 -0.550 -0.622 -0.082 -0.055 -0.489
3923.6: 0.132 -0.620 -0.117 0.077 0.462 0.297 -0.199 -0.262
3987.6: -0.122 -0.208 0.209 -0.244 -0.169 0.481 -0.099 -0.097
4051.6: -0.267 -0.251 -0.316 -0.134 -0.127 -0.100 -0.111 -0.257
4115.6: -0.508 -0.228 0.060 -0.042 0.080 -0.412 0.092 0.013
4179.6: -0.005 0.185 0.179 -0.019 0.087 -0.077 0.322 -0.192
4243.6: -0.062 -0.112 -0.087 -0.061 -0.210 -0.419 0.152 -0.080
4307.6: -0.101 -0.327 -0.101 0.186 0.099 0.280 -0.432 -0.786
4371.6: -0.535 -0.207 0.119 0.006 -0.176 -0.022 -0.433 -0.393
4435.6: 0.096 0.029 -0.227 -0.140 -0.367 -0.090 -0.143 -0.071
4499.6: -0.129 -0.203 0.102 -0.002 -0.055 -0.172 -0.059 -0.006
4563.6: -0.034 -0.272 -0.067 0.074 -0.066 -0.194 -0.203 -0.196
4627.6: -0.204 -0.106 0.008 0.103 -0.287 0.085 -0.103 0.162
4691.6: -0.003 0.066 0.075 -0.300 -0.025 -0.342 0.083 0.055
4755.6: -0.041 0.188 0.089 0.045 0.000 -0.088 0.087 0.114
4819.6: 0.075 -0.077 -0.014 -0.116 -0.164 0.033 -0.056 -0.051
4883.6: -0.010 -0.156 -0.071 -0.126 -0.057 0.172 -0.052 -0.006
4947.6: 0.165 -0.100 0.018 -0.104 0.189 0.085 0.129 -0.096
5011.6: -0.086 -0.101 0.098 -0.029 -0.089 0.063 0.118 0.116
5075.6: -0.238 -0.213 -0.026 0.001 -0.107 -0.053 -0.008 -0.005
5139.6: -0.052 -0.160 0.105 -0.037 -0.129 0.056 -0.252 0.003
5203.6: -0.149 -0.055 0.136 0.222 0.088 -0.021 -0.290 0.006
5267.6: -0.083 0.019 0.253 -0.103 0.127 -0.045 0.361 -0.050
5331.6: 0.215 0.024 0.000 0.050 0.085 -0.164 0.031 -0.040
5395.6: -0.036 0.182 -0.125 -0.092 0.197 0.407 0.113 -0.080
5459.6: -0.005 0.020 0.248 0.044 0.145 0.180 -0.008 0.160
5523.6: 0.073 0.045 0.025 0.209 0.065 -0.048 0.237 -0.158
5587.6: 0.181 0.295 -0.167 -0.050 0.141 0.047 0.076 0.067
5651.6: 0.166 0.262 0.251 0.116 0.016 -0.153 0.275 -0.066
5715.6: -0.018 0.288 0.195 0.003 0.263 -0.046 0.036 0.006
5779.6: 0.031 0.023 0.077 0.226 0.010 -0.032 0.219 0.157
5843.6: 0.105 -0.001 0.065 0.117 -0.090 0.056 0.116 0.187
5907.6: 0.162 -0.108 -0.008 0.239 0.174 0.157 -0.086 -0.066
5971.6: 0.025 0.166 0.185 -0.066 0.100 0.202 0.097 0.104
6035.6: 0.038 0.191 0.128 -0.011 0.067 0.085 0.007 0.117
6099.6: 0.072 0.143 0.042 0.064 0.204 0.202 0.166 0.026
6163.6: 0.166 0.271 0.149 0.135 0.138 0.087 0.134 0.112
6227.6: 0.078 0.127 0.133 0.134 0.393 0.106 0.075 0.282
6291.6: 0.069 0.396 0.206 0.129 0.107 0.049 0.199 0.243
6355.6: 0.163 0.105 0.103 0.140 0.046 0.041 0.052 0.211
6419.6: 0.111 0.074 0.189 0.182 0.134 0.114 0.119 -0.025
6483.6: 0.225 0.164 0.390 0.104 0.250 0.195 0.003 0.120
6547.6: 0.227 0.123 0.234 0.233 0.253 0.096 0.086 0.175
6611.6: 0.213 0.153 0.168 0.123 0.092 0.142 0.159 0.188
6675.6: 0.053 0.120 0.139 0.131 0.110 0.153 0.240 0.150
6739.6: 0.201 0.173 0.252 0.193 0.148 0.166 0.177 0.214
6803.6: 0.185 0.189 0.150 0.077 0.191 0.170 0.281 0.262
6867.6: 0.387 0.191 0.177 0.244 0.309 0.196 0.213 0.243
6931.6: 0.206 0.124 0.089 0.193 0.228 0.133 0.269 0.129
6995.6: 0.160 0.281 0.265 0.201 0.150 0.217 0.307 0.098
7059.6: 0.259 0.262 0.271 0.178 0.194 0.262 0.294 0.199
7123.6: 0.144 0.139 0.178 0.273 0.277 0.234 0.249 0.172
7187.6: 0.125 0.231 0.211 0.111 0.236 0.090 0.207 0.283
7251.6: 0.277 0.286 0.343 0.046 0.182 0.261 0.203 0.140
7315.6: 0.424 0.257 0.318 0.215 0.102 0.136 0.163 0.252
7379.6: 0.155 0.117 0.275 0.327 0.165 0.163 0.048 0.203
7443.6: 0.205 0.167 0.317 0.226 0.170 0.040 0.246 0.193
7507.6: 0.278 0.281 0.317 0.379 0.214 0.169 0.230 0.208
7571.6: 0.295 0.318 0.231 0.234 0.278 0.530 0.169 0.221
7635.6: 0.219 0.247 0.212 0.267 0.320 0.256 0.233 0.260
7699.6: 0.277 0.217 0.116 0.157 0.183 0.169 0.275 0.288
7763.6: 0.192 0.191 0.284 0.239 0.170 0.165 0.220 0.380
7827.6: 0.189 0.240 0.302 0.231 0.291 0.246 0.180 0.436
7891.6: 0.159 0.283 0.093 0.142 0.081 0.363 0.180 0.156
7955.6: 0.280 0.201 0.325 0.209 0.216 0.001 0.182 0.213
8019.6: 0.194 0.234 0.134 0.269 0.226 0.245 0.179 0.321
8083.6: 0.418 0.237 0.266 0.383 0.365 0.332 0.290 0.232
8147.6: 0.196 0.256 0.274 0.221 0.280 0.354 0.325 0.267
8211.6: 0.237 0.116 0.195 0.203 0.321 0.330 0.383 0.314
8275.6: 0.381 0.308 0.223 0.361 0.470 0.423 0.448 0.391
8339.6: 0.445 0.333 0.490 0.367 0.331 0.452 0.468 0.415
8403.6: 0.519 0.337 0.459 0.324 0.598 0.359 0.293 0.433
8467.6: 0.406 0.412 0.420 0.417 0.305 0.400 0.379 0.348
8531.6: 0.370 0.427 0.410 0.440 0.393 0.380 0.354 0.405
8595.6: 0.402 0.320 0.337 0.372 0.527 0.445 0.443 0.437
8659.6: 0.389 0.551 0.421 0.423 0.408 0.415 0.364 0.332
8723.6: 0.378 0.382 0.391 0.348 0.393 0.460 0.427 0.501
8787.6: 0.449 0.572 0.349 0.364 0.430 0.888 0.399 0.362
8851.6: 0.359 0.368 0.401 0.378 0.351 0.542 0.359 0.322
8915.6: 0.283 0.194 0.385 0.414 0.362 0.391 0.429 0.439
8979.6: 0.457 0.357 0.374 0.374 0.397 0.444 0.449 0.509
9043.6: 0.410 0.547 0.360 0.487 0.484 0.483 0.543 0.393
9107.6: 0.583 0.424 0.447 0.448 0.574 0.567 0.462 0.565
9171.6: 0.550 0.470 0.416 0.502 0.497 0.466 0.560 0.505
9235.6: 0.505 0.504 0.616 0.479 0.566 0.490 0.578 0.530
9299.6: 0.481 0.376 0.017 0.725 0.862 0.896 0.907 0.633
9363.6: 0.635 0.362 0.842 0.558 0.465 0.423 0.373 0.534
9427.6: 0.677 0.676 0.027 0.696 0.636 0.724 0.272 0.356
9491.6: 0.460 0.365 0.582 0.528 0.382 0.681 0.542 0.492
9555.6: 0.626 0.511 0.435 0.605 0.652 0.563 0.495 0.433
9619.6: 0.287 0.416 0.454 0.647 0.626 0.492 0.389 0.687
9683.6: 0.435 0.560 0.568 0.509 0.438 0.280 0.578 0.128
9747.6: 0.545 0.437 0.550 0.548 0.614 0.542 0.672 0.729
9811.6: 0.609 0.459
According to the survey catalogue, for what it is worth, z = 1.071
